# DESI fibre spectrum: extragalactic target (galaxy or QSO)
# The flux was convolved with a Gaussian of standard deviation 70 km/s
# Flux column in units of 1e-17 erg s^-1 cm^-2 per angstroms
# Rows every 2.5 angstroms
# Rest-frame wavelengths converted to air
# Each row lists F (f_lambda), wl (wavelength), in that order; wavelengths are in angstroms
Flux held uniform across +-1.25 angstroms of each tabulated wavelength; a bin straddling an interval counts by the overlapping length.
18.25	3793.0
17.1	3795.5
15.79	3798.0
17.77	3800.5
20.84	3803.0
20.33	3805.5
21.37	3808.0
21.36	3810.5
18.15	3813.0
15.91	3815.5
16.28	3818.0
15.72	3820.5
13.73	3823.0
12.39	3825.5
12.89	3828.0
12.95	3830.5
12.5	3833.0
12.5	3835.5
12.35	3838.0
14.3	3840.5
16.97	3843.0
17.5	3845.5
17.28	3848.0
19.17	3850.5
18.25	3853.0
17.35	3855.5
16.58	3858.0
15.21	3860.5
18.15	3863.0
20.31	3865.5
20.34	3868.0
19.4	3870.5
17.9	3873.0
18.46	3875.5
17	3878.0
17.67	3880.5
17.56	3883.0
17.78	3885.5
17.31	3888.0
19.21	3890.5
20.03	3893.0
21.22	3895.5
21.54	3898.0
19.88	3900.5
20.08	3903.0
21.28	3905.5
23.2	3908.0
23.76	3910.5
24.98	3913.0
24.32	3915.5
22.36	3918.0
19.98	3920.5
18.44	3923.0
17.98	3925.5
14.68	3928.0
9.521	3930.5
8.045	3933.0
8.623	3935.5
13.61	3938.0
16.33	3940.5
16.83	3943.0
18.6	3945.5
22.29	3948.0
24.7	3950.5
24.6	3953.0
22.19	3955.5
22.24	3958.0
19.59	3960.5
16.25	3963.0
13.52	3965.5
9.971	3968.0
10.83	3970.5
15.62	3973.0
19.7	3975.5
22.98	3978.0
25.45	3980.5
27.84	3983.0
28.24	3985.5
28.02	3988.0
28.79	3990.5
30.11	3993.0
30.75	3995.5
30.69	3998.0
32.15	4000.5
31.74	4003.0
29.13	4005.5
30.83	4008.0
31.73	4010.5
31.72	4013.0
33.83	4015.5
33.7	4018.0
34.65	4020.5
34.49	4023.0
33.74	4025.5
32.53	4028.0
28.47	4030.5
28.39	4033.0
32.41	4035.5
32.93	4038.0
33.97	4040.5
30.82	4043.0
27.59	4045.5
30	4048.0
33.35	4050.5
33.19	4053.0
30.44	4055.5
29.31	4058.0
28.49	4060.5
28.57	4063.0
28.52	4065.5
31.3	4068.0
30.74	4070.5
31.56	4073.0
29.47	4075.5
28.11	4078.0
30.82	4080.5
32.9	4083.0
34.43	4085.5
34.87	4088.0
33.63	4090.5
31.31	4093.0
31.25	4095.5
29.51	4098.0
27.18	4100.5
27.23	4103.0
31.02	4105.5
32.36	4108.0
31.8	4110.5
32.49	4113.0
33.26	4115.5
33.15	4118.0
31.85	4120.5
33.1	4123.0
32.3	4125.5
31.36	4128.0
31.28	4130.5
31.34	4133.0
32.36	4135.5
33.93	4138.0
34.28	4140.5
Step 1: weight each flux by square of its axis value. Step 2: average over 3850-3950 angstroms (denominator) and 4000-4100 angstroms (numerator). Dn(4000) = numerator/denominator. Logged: 1.8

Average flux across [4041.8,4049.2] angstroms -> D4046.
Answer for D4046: 29.5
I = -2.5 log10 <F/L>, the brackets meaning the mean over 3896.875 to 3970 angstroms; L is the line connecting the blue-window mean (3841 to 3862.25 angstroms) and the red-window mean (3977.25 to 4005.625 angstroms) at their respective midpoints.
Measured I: 0.271 mag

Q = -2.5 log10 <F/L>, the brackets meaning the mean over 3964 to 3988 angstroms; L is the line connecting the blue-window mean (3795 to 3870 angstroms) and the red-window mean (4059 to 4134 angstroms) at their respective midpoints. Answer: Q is 0.24 mag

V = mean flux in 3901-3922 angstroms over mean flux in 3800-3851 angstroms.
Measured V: 1.4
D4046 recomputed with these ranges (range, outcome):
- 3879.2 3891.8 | 17.9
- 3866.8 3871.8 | 19.8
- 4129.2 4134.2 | 31.3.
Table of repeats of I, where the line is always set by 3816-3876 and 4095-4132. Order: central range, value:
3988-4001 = -0.223 mag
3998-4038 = -0.230 mag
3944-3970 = 0.169 mag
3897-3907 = -0.077 mag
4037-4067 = -0.105 mag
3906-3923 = -0.136 mag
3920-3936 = 0.436 mag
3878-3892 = 0.030 mag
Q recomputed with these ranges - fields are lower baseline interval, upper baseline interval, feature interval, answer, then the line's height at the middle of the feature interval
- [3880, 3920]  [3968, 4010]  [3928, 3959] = 0.34 mag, 23.4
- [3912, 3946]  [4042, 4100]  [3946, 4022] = -0.14 mag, 22.1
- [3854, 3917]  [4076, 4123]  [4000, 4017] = -0.19 mag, 26.5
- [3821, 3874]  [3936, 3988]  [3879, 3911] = -0.14 mag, 17.5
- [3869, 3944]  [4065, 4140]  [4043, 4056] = -0.11 mag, 28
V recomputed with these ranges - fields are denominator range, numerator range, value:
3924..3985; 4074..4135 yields 1.78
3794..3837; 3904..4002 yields 1.27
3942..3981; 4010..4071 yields 1.65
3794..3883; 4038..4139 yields 1.85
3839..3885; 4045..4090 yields 1.74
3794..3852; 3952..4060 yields 1.69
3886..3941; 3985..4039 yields 1.70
